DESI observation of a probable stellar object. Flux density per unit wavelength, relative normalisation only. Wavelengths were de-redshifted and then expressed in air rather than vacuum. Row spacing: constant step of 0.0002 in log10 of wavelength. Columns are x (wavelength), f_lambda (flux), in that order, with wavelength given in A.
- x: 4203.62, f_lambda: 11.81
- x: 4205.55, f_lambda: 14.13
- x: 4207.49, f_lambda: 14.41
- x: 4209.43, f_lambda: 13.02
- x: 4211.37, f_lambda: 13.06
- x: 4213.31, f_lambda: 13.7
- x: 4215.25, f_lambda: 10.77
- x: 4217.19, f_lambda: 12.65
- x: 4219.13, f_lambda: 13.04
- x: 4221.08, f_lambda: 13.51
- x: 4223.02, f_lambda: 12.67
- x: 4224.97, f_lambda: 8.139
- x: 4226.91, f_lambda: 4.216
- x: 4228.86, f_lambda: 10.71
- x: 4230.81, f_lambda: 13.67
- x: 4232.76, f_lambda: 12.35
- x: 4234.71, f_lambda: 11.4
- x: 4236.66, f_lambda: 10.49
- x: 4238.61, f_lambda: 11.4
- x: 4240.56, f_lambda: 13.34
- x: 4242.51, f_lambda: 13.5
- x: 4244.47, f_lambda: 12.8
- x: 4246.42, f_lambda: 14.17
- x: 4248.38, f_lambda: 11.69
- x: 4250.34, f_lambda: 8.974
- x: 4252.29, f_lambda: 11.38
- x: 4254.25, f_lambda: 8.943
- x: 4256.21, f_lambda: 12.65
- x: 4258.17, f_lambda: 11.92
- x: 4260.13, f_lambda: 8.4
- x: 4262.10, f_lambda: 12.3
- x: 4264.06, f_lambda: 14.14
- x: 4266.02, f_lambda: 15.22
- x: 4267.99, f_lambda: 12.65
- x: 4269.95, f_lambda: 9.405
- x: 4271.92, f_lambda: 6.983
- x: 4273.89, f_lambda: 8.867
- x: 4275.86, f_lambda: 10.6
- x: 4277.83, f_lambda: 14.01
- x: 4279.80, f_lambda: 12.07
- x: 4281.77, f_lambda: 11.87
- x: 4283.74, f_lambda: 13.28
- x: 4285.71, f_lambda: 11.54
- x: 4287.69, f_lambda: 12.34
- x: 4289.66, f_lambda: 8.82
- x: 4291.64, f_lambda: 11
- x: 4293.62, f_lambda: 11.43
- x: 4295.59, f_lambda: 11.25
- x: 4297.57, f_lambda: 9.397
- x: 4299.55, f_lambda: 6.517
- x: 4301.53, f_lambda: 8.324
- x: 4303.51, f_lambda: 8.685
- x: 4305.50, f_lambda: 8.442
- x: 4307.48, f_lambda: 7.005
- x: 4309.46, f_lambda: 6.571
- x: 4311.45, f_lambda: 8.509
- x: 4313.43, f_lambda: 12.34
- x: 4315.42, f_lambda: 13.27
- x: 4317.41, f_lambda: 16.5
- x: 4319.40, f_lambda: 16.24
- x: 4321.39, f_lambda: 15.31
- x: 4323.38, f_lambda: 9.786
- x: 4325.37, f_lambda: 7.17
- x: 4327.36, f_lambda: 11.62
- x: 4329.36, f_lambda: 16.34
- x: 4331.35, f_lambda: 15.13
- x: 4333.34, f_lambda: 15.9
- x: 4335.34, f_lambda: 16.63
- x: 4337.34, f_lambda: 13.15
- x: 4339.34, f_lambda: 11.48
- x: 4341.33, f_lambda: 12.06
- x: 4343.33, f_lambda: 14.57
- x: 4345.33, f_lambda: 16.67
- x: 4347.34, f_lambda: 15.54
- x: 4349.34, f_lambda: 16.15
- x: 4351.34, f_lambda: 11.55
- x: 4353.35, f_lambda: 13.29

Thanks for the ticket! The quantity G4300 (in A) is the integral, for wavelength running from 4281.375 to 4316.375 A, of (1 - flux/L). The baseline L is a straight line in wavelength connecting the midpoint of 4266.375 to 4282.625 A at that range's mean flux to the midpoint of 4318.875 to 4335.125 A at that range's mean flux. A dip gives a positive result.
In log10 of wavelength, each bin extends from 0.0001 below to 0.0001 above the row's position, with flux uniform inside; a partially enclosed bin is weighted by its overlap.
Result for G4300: 6.1 A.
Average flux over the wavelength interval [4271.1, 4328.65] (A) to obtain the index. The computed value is 10.7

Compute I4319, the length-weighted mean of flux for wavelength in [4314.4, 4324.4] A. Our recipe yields 14.2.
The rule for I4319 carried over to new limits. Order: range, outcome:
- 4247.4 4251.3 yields 10.3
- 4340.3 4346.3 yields 14.4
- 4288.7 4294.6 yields 10.4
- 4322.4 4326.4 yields 8.51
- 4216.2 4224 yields 13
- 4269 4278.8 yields 9.96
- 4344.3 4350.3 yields 16.1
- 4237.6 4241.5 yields 12.4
